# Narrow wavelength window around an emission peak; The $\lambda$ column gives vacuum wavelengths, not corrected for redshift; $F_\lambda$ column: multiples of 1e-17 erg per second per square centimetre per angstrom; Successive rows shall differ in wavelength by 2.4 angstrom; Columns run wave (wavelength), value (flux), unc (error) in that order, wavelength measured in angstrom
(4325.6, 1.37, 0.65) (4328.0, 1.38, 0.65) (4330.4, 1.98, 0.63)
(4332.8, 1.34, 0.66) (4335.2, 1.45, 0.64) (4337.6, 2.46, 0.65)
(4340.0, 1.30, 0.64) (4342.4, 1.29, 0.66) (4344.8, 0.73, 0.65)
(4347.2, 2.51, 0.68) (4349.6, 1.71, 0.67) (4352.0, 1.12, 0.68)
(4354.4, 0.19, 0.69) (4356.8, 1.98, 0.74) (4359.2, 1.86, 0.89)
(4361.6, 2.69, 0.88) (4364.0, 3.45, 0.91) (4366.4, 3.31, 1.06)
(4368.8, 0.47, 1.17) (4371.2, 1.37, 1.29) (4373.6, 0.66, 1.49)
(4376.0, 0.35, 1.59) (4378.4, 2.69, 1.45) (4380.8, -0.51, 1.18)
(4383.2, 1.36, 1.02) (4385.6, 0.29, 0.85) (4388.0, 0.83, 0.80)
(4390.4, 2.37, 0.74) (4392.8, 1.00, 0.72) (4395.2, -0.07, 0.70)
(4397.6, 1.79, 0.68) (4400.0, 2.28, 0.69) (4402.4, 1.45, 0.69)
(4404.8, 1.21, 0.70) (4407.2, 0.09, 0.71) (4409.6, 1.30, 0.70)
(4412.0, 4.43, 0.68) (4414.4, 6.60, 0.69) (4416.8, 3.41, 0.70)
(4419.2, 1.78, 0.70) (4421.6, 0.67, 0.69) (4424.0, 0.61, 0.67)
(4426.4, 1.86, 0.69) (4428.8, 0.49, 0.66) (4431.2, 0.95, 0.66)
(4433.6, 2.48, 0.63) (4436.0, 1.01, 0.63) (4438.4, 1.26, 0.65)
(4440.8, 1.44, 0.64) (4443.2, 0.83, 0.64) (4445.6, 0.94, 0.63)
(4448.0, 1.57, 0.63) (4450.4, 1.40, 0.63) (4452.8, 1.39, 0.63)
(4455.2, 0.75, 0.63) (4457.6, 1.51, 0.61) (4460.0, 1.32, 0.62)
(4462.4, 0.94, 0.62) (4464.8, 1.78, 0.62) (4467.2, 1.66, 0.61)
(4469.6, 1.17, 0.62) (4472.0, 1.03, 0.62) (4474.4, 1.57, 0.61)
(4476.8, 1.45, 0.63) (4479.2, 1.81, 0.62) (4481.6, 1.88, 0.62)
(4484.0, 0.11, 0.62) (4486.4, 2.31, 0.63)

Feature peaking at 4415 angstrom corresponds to [O II]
